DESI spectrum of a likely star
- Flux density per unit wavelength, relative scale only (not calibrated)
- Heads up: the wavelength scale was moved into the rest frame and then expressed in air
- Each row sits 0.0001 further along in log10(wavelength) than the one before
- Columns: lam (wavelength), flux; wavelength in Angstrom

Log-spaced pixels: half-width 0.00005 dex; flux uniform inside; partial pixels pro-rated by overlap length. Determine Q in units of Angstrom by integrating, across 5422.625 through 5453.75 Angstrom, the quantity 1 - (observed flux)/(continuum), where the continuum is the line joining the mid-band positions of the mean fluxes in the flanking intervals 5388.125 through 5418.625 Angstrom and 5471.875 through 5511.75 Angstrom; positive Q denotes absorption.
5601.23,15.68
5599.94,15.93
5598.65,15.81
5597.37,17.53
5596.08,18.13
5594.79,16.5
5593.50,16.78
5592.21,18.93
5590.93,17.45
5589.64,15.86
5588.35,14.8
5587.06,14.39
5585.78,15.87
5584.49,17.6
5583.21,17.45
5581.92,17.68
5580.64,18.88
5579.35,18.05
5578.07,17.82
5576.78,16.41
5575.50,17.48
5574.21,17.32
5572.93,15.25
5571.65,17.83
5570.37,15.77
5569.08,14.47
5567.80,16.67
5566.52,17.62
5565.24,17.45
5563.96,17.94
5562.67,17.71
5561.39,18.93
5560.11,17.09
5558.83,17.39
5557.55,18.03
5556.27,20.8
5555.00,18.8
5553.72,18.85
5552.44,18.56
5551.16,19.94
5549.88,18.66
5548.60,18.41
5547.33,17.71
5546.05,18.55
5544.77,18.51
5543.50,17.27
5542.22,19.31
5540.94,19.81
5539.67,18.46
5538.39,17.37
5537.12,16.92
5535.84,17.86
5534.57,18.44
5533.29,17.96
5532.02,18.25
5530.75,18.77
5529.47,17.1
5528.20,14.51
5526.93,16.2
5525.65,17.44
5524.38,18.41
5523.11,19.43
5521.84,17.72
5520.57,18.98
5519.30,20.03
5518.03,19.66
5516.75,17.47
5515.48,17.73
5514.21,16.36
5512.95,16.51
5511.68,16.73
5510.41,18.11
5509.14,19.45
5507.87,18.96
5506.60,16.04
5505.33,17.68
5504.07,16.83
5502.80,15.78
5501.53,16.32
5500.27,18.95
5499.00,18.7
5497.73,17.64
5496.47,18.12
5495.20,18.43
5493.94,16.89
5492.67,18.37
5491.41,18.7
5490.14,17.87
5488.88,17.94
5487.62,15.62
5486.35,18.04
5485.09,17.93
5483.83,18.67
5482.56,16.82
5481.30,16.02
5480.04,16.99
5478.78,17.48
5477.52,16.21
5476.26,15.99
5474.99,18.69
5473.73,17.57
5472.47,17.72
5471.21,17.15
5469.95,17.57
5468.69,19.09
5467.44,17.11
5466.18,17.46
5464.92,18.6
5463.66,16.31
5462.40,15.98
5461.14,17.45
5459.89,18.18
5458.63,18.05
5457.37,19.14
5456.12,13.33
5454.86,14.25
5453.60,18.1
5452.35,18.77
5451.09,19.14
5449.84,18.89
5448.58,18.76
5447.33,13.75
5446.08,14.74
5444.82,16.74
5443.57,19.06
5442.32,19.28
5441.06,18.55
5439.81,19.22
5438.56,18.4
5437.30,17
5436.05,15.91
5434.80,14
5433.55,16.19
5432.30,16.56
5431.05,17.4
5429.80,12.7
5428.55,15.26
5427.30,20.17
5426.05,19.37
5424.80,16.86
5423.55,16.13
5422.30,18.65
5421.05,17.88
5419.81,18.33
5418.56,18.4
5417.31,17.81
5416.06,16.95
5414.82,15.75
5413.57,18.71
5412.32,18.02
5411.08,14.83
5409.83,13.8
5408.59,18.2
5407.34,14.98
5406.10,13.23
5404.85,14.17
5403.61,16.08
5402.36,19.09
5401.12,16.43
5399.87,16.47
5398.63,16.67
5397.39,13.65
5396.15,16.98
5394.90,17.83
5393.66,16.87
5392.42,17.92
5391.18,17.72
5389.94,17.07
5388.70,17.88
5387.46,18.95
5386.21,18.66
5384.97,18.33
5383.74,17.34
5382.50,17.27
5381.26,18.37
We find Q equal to -0.5 Angstrom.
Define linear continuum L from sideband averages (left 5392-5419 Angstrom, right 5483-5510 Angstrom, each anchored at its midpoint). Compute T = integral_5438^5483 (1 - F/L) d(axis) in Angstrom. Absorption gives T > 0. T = -0.4 Angstrom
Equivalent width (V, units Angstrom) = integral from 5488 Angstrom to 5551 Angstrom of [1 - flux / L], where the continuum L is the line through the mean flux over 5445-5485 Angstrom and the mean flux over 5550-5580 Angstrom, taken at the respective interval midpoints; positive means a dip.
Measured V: -1.59 Angstrom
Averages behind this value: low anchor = 17.2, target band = 17.9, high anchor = 17.7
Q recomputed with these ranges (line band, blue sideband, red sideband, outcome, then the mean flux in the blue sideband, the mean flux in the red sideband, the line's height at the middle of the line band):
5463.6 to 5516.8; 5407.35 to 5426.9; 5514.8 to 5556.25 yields 1.1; 17.3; 18.3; 17.9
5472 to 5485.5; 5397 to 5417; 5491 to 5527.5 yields 0.1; 16.1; 17.8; 17.3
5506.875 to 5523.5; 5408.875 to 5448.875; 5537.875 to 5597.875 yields -0.7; 17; 17.6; 17.4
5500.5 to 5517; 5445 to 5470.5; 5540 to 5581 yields 0.3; 17.2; 17.9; 17.6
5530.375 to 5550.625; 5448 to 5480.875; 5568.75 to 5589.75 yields -1.6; 17.4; 16.7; 16.9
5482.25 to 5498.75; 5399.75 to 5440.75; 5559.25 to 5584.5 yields -0.8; 16.8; 17.3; 17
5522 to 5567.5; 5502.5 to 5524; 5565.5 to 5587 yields -1.8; 17.9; 17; 17.4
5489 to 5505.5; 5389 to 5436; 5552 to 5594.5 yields -0.7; 16.7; 17.3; 17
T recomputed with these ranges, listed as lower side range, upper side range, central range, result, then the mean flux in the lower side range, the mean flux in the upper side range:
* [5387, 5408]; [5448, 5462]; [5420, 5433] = 0.0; 16.6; 17.6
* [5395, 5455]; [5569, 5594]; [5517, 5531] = -0.9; 16.9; 16.9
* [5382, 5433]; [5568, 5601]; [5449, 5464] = -0.4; 17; 16.8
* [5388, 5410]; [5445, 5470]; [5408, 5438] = -0.2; 16.5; 17.2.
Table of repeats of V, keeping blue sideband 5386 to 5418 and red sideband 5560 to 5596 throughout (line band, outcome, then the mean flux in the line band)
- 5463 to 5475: -0.6 Angstrom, 17.7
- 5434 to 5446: -0.5 Angstrom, 17.4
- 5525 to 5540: -0.4 Angstrom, 17.4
